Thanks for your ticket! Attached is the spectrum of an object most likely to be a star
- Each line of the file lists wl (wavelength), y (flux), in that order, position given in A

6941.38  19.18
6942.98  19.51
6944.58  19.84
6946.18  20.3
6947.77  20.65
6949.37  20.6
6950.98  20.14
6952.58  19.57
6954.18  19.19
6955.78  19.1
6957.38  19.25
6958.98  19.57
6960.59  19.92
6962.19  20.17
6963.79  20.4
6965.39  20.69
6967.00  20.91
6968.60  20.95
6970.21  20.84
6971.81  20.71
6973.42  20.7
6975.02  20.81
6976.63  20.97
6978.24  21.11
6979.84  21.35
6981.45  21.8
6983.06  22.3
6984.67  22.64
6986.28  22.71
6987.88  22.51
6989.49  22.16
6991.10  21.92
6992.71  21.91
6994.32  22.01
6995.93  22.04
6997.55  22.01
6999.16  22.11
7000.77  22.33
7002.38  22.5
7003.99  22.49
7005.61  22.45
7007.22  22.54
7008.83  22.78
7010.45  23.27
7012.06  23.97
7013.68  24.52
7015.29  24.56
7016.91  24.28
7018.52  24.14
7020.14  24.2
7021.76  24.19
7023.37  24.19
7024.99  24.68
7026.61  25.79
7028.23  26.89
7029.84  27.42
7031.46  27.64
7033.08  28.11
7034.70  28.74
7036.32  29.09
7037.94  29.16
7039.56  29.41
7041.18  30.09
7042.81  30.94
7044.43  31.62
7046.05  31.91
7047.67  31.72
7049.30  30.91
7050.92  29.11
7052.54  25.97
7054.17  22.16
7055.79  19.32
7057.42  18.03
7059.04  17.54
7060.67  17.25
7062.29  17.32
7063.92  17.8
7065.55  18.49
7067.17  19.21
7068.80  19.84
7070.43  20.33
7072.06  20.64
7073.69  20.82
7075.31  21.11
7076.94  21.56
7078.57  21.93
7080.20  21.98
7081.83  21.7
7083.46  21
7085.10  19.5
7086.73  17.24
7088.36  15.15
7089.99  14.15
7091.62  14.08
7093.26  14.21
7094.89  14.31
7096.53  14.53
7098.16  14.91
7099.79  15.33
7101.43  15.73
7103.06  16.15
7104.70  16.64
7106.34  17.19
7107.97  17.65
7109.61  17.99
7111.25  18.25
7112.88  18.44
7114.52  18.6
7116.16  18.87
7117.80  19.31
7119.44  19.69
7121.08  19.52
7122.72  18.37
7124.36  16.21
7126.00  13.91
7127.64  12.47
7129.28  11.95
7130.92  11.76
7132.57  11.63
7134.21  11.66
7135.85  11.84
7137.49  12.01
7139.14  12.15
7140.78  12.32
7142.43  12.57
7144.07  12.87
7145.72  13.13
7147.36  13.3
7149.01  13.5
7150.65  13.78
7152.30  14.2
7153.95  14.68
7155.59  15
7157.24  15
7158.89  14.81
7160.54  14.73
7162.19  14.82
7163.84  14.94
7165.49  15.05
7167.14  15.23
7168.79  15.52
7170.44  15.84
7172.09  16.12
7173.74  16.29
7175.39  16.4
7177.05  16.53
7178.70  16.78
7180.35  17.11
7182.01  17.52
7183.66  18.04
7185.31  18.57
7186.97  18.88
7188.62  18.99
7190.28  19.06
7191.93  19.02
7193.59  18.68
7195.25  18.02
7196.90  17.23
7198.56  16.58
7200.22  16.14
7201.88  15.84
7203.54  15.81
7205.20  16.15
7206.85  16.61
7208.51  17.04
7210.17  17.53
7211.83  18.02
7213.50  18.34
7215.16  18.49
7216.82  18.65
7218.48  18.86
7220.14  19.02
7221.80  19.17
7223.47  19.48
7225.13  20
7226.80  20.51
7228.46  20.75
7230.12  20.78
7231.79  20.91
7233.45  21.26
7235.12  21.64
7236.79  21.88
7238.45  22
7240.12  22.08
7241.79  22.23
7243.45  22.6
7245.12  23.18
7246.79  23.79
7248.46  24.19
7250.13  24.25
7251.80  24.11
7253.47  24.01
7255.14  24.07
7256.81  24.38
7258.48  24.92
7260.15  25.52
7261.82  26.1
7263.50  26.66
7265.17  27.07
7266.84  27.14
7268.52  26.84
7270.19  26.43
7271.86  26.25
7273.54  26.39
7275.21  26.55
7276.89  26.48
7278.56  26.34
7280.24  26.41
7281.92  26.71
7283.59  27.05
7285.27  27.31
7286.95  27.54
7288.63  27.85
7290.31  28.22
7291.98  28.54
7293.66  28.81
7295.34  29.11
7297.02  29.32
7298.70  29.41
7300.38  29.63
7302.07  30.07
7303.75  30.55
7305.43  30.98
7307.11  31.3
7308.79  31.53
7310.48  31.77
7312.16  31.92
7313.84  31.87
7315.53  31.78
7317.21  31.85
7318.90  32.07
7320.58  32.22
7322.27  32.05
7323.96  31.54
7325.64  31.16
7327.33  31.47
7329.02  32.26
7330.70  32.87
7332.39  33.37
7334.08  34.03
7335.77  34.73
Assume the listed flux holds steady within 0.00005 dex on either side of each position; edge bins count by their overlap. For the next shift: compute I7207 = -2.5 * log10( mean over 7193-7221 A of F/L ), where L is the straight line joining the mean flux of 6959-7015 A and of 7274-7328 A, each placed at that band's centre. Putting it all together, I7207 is 0.49 mag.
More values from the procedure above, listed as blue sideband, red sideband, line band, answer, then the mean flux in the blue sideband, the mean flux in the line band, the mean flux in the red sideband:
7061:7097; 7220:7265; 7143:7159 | 0.409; 18.5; 14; 22.7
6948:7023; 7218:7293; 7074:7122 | 0.265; 21.8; 17.9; 24.2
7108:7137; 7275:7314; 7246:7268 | 0.043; 15.9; 25.1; 29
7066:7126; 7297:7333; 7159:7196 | 0.340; 18.1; 16.9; 31.4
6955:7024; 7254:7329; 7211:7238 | 0.340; 22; 19.9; 28.7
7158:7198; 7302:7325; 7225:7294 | 0.041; 16.8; 24.8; 31.6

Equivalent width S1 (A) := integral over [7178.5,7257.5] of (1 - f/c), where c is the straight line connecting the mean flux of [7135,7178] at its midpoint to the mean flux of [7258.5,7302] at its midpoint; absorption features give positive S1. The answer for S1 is 3.8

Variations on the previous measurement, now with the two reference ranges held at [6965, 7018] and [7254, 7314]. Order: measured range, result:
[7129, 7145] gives 8.27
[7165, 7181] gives 5.99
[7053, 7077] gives 4.23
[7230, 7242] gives 2.38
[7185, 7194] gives 2.47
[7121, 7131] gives 4.05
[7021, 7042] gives -4.01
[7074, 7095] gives 4.80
